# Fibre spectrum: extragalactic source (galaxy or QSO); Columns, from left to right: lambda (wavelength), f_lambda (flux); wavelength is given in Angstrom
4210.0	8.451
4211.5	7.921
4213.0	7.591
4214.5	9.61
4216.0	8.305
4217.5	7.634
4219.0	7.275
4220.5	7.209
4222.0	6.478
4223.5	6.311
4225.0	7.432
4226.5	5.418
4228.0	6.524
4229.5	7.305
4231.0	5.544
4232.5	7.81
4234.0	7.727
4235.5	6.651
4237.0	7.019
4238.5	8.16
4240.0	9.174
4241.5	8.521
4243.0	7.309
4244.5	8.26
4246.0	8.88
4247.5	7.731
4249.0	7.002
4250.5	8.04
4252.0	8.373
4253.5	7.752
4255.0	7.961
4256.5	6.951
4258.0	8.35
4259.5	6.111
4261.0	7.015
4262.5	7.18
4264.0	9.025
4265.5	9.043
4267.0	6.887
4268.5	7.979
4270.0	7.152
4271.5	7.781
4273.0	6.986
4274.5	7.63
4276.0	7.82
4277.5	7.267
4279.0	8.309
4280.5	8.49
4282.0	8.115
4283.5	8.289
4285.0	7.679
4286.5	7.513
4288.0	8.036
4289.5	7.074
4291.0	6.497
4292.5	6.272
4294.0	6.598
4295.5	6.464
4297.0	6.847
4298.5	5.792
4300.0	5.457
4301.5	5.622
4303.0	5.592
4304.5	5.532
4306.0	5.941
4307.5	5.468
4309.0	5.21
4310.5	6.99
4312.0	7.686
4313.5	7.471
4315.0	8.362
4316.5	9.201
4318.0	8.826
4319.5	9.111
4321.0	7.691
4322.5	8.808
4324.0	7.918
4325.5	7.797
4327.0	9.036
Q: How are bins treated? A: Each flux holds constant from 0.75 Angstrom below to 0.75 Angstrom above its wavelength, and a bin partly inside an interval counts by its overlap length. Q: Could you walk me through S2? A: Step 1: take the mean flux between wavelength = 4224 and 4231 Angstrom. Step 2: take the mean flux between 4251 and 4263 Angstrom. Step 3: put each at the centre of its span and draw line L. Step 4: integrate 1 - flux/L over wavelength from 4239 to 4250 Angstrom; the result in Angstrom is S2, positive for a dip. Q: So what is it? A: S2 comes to -1.6 Angstrom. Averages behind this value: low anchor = 6.54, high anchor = 7.48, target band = 8.12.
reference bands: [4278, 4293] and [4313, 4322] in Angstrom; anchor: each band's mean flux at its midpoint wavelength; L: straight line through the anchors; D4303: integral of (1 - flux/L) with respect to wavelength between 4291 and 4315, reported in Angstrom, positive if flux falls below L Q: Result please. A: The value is 5.4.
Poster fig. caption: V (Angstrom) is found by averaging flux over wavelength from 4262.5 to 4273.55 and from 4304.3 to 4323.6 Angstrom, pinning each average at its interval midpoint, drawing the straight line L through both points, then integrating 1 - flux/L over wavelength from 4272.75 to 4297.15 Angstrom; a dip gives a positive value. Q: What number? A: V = 0.8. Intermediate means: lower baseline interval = 7.81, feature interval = 7.43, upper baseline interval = 7.47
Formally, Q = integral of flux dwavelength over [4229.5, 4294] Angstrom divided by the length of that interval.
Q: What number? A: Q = 7.64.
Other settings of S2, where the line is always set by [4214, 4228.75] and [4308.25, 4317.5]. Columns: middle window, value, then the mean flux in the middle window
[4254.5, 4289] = -1.6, 7.71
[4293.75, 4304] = 2.0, 6.01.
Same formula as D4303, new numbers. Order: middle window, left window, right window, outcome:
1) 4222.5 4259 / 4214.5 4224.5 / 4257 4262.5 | -1.17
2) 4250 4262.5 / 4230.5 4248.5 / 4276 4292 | 0.32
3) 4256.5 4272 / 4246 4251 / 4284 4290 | 0.18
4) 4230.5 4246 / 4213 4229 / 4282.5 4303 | -1.29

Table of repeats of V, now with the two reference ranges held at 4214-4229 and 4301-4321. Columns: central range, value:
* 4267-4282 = -1.3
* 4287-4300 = 0.8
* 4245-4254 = -1.1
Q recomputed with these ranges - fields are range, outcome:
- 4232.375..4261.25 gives 7.75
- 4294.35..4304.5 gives 5.96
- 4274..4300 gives 7.28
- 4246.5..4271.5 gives 7.68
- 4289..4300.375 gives 6.39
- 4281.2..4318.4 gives 6.89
